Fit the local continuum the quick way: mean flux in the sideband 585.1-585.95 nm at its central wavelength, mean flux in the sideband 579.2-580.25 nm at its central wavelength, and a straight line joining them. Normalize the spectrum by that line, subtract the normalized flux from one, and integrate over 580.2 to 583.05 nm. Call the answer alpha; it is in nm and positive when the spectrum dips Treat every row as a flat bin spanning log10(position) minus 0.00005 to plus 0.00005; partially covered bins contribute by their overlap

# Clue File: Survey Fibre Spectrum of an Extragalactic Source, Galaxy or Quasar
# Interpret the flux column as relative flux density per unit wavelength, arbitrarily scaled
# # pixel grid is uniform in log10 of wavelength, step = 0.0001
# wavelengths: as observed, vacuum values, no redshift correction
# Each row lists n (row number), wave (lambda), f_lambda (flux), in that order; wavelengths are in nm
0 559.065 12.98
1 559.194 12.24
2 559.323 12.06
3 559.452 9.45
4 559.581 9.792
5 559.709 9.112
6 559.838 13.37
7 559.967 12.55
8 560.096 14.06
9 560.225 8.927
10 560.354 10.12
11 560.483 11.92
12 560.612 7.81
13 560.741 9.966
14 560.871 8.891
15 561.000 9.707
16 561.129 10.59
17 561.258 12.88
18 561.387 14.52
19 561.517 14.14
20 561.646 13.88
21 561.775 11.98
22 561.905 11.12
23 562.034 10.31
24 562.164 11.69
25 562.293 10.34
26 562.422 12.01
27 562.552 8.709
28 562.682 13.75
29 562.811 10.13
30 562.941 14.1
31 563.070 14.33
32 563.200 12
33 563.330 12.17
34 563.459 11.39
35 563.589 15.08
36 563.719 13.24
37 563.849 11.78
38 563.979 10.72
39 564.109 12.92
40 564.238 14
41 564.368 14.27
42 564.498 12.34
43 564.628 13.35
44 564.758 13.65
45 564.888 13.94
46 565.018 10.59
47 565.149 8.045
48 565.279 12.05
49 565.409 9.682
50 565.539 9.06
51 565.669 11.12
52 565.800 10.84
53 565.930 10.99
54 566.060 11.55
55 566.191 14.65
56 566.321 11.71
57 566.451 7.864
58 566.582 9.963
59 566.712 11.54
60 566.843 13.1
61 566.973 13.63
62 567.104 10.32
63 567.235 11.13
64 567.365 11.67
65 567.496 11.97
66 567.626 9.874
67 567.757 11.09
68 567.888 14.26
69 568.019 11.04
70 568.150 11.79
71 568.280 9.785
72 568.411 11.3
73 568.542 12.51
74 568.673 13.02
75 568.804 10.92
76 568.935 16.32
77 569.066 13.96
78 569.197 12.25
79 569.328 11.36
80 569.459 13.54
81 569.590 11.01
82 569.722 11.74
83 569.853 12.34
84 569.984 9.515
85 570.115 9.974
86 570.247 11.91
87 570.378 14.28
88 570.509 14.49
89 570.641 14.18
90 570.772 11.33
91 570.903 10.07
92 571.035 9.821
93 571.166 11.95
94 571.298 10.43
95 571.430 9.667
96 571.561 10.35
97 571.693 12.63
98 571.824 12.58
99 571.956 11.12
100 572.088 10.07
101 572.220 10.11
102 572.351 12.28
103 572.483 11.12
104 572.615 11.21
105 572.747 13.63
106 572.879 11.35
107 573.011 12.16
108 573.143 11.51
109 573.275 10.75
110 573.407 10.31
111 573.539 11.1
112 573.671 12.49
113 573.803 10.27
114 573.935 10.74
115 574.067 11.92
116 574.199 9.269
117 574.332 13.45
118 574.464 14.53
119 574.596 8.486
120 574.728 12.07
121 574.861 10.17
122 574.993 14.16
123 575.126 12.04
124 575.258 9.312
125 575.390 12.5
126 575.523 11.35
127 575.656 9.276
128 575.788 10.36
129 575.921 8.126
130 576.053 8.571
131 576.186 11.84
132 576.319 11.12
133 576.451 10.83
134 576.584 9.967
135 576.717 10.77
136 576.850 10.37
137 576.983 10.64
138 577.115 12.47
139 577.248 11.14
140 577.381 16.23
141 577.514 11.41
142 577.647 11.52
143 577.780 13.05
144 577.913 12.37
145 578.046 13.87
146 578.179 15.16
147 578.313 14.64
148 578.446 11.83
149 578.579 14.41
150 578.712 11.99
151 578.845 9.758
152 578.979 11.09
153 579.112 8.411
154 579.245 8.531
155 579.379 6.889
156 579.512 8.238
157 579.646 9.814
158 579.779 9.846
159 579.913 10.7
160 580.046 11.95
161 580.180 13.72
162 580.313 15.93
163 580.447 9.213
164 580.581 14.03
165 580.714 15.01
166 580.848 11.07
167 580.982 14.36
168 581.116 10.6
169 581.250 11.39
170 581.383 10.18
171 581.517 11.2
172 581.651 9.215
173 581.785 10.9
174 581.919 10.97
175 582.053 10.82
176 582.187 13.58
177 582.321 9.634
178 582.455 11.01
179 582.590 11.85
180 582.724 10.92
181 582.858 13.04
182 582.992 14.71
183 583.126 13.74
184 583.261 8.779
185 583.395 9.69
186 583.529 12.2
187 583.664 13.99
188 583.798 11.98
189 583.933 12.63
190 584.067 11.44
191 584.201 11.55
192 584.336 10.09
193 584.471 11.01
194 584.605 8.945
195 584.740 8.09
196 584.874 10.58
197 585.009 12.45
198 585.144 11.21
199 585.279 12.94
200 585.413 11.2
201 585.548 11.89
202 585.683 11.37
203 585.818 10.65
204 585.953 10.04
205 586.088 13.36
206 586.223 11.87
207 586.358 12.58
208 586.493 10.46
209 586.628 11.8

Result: -0.39 nm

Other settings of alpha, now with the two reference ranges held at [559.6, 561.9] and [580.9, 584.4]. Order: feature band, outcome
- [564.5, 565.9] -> 0.02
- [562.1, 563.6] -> -0.08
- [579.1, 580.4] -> 0.12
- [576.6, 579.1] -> -0.16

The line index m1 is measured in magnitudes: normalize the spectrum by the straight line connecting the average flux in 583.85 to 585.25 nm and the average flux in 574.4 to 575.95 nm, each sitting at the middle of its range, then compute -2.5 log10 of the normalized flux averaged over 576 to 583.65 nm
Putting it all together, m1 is -0.05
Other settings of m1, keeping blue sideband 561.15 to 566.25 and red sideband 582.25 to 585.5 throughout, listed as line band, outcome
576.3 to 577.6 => 0.01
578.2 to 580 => 0.10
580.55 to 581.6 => -0.06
